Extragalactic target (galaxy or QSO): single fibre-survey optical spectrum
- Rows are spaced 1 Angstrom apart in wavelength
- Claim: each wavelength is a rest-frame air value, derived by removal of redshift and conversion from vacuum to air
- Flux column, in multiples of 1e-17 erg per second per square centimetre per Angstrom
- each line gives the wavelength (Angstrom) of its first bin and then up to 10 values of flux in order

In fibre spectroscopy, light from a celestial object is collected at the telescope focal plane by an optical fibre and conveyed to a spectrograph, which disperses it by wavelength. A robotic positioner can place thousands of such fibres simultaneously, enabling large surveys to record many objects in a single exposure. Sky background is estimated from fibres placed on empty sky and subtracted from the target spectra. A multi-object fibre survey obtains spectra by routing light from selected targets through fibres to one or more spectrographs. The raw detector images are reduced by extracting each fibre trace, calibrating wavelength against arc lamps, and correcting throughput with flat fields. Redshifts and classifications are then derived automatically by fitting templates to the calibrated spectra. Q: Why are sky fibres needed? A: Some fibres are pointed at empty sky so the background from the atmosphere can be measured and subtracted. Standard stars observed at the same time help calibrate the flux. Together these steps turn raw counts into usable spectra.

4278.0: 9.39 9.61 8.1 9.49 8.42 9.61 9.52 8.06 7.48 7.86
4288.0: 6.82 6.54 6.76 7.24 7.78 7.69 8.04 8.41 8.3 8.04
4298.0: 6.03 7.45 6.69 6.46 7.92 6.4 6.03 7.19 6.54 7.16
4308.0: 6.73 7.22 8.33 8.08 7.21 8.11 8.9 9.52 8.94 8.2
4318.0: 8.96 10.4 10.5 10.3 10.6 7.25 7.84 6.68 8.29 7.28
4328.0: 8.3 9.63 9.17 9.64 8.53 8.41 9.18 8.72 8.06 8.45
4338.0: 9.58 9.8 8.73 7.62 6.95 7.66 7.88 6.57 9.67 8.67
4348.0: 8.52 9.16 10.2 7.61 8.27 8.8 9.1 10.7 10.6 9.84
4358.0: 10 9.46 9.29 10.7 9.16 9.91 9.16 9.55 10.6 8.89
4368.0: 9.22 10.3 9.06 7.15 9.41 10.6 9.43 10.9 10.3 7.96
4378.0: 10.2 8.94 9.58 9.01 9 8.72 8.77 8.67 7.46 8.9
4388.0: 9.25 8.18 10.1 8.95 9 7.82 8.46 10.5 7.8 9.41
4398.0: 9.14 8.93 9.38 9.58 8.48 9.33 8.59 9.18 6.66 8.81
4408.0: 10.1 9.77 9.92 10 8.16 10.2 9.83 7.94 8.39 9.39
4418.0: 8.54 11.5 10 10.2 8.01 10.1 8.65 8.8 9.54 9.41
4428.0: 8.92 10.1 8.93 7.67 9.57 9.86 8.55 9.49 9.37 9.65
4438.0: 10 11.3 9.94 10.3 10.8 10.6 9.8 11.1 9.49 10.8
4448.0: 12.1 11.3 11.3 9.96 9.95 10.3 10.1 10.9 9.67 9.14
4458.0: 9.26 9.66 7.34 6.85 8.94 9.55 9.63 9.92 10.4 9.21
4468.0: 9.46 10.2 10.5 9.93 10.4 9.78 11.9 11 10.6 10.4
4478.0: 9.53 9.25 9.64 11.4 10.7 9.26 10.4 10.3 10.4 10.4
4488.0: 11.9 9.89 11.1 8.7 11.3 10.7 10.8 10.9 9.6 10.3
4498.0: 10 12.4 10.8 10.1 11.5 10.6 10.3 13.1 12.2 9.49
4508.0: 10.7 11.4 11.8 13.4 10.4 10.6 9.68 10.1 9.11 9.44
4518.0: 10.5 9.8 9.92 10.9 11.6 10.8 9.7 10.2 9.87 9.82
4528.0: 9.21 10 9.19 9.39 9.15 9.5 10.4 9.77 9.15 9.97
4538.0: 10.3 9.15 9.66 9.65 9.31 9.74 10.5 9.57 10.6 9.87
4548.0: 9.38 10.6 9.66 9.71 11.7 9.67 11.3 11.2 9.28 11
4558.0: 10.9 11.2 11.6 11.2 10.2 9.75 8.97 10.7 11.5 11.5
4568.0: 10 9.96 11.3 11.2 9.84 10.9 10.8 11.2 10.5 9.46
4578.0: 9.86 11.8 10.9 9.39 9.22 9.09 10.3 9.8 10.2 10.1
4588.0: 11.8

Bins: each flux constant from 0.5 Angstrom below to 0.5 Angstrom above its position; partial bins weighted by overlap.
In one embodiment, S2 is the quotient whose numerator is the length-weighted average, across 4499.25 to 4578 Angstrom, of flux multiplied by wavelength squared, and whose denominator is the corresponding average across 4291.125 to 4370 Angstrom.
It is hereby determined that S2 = 1.33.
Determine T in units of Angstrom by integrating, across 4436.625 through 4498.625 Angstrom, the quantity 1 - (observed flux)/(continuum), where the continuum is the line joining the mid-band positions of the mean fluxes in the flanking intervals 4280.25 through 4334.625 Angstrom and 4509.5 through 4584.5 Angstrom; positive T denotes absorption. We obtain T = -4.2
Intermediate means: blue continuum 8.08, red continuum 10.2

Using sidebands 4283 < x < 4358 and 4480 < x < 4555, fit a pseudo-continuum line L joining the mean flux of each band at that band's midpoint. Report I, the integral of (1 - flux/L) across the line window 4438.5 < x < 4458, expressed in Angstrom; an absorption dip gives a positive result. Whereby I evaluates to -1.69 Angstrom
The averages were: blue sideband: 8.26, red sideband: 10.3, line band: 10.4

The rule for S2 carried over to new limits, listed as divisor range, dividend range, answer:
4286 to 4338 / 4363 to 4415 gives 1.18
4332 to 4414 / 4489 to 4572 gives 1.23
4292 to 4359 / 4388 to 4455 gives 1.19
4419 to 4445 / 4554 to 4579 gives 1.17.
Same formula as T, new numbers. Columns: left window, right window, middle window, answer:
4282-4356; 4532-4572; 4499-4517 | -1.88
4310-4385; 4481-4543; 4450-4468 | 0.72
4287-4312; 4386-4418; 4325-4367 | -4.58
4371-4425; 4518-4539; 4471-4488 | -1.30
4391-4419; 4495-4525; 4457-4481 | 0.77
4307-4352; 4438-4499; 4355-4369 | -1.35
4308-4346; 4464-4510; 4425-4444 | 0.41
